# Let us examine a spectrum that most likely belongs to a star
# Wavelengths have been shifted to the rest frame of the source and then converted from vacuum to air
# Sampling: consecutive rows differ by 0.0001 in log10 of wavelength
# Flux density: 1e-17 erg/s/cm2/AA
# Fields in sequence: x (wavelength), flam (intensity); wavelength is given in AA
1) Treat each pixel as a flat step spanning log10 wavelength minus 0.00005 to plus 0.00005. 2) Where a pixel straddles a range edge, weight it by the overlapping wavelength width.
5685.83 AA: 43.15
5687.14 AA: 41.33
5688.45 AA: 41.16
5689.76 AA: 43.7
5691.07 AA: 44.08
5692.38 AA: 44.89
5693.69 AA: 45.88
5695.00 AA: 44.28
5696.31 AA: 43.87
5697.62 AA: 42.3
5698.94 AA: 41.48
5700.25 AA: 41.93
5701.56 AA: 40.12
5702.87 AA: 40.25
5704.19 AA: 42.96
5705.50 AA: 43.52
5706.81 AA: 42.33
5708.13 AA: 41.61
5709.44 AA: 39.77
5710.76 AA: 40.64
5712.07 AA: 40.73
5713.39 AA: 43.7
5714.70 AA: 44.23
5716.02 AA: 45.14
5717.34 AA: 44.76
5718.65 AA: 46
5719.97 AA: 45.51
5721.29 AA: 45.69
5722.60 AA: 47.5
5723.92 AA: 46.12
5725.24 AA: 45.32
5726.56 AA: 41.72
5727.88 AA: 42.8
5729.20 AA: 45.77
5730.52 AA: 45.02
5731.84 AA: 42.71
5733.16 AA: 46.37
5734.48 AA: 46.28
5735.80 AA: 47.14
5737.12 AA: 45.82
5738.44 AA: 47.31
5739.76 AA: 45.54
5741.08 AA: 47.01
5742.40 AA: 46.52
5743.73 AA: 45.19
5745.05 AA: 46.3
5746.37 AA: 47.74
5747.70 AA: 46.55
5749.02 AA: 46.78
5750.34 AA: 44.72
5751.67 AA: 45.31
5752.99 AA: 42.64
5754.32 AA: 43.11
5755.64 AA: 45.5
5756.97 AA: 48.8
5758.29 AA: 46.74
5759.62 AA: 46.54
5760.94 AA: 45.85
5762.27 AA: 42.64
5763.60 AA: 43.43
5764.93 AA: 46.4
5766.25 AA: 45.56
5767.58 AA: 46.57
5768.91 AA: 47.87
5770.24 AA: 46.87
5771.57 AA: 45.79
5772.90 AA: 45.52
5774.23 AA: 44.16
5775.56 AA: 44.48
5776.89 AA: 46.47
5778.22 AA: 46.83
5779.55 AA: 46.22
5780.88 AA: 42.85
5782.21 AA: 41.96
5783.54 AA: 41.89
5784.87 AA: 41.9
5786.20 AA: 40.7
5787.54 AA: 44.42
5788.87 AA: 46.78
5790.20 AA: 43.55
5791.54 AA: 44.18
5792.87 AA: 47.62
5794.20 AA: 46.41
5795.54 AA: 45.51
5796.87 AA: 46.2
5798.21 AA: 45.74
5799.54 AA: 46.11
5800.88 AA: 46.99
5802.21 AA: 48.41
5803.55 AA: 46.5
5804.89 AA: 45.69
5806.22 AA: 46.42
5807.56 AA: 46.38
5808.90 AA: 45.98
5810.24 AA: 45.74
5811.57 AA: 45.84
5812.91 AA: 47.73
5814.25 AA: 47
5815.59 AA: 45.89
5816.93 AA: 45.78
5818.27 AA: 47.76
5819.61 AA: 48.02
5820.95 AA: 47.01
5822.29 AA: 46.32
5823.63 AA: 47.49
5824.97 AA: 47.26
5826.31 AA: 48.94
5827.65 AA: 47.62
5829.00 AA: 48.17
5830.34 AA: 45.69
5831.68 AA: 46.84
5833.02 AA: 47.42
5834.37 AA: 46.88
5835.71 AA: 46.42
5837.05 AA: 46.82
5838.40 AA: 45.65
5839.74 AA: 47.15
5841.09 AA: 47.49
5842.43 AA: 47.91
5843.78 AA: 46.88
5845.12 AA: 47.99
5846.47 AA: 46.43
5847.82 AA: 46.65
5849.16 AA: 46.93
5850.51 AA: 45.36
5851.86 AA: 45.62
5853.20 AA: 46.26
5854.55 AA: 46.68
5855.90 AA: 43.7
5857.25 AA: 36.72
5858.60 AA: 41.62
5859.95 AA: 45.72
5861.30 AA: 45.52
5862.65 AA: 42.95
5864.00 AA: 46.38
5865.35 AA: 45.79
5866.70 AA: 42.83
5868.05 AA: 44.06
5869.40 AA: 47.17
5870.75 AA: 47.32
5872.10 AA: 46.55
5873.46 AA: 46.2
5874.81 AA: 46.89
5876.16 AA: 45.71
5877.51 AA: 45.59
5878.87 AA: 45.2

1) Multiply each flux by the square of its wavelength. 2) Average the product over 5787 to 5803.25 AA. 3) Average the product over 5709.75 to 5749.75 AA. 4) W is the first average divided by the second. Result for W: 1.04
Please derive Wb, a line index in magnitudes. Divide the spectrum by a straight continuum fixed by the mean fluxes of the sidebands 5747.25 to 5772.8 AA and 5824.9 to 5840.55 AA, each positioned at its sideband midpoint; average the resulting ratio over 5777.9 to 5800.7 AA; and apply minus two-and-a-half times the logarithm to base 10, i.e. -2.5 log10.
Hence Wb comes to 0.037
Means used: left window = 45.7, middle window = 44.7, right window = 47.1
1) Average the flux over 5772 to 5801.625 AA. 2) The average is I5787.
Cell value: 44.9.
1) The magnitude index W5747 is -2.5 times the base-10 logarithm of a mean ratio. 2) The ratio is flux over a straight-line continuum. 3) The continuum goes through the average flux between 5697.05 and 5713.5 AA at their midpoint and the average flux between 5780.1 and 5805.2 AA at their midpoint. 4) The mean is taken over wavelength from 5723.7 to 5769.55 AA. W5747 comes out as -0.06 mag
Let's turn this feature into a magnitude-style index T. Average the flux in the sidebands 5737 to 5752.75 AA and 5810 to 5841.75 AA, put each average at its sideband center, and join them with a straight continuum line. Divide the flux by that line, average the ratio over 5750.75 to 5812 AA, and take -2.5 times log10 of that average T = 0.03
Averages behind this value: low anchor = 46.2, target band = 45.4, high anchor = 47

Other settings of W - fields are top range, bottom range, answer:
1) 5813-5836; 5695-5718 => 1.16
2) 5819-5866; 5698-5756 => 1.08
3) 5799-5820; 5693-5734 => 1.11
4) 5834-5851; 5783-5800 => 1.07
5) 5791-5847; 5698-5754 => 1.09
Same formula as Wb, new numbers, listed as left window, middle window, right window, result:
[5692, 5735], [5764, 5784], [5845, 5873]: -0.03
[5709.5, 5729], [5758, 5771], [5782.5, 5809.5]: -0.02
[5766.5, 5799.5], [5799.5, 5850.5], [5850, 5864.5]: -0.06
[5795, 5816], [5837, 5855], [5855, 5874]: -0.04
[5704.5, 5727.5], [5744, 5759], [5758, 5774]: -0.02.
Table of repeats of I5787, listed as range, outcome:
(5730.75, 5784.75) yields 45.5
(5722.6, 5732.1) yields 44.5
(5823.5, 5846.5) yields 47.2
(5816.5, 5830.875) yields 47.3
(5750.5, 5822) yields 45.6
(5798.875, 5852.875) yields 46.8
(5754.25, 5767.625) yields 45.6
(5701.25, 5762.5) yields 44.7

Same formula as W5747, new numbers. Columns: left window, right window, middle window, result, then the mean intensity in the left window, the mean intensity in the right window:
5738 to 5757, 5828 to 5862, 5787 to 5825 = -0.01 mag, 45.8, 45.9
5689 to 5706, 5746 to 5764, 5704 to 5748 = -0.01 mag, 43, 45.4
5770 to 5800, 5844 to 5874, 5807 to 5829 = -0.05 mag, 44.8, 45.2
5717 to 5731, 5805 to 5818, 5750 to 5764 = 0.01 mag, 45.1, 46.3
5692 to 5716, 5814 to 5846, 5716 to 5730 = -0.05 mag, 42.5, 47.1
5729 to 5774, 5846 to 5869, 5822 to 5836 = -0.05 mag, 45.8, 44.7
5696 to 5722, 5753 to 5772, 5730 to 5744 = -0.04 mag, 42.8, 45.7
